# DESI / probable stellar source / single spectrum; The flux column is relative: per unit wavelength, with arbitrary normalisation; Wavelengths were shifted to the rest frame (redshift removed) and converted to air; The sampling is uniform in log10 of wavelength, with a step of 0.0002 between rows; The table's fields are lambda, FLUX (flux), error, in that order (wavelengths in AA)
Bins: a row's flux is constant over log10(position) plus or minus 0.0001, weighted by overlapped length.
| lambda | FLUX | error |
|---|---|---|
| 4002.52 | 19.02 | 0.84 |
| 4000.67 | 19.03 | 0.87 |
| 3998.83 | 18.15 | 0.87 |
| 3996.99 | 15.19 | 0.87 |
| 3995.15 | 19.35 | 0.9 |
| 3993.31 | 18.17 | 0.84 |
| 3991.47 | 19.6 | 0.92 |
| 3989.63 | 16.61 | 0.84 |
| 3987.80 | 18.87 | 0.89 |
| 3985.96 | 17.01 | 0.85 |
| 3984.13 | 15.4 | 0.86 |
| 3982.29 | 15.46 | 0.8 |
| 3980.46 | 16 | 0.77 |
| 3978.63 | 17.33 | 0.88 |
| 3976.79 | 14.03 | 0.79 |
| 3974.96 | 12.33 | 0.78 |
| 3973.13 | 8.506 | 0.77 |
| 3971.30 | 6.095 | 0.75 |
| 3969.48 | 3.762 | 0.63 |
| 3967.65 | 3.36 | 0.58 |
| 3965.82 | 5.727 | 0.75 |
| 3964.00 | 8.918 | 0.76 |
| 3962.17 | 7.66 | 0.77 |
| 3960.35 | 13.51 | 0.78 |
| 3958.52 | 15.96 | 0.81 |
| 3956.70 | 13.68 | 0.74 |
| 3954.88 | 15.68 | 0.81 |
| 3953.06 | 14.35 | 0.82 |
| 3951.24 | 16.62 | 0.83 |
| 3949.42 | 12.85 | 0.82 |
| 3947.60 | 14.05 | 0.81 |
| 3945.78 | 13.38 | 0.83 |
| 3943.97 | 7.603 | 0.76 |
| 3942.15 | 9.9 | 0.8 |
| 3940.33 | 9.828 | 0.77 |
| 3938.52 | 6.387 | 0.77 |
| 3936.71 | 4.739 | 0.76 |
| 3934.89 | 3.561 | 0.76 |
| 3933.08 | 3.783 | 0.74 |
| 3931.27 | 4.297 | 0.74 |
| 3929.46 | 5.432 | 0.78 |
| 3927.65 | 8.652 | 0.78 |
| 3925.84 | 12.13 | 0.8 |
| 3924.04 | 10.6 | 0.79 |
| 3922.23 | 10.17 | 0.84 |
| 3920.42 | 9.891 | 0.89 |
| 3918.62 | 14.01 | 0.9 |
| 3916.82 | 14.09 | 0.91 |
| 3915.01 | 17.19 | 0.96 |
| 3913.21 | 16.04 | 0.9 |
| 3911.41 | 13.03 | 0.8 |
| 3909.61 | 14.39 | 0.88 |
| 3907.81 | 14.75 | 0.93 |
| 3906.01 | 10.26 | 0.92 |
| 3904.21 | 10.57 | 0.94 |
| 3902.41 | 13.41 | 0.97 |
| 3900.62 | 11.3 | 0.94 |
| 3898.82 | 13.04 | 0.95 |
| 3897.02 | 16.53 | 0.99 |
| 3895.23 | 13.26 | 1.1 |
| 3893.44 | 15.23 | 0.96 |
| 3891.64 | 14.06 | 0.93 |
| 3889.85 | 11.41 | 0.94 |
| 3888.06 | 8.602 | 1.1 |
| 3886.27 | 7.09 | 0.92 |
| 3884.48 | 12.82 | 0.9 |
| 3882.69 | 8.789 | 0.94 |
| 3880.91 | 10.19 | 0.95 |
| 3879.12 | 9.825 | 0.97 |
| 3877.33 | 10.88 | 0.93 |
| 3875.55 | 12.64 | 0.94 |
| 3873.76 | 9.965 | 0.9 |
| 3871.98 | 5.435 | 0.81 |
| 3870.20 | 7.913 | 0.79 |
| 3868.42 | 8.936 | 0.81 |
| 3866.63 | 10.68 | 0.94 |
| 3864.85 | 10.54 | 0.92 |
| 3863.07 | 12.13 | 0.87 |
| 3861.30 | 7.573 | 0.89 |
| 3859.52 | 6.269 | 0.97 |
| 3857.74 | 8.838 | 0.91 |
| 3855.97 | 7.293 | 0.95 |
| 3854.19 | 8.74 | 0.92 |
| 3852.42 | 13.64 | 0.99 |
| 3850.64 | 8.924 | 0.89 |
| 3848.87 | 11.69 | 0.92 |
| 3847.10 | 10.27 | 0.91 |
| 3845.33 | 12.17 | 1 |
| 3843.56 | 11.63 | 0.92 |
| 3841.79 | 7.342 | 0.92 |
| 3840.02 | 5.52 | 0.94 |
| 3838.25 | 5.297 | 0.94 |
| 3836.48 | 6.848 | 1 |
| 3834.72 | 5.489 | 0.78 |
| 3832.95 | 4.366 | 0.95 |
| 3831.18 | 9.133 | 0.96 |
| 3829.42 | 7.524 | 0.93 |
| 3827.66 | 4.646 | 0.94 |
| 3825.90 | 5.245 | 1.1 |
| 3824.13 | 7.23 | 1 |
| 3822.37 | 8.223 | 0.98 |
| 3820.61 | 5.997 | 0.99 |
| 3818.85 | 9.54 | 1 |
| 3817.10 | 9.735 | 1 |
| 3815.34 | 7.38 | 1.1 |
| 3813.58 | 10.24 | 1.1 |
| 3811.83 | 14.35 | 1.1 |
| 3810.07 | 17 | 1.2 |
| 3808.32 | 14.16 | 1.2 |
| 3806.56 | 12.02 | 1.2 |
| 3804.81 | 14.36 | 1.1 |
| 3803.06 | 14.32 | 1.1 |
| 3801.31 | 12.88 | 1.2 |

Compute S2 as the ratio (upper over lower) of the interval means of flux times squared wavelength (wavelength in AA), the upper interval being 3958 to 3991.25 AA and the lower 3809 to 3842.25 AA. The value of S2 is 1.65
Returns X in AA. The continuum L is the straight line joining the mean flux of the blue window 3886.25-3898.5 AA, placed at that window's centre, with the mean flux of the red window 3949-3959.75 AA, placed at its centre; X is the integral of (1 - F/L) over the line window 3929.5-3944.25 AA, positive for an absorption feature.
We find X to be 8.4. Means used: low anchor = 12.7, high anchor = 14.9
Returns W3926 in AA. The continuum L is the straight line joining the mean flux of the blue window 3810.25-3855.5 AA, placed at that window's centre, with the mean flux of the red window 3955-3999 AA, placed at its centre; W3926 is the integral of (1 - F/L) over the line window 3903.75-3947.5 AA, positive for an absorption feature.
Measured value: 4.9 AA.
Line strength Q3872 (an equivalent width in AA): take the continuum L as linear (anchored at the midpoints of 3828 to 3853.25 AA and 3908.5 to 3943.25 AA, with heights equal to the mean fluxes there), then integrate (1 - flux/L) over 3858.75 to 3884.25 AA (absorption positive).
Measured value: -1.5 AA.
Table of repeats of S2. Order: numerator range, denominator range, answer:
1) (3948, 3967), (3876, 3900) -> 1.10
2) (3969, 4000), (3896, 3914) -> 1.18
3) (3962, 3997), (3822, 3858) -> 1.73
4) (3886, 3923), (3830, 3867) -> 1.52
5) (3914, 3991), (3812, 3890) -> 1.35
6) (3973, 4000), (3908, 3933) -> 1.49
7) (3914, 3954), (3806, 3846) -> 1.24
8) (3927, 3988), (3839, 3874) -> 1.22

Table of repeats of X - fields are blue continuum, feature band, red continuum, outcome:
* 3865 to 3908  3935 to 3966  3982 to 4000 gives 8.0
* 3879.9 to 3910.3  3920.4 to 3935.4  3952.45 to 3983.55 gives 5.3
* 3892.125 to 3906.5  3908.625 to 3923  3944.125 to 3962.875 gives -0.5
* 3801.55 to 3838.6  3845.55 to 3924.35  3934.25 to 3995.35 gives -4.3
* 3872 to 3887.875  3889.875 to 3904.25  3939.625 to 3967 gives -4.3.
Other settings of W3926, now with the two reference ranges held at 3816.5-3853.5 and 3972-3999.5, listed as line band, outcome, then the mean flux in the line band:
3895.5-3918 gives -3.44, 13.7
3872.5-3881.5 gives -0.16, 10.5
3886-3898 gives -1.56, 12.6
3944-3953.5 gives 0.32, 13.6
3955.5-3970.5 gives 5.66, 9.18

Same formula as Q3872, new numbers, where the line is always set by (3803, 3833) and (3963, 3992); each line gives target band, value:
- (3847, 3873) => 3.0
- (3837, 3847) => 1.7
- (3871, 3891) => 1.8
